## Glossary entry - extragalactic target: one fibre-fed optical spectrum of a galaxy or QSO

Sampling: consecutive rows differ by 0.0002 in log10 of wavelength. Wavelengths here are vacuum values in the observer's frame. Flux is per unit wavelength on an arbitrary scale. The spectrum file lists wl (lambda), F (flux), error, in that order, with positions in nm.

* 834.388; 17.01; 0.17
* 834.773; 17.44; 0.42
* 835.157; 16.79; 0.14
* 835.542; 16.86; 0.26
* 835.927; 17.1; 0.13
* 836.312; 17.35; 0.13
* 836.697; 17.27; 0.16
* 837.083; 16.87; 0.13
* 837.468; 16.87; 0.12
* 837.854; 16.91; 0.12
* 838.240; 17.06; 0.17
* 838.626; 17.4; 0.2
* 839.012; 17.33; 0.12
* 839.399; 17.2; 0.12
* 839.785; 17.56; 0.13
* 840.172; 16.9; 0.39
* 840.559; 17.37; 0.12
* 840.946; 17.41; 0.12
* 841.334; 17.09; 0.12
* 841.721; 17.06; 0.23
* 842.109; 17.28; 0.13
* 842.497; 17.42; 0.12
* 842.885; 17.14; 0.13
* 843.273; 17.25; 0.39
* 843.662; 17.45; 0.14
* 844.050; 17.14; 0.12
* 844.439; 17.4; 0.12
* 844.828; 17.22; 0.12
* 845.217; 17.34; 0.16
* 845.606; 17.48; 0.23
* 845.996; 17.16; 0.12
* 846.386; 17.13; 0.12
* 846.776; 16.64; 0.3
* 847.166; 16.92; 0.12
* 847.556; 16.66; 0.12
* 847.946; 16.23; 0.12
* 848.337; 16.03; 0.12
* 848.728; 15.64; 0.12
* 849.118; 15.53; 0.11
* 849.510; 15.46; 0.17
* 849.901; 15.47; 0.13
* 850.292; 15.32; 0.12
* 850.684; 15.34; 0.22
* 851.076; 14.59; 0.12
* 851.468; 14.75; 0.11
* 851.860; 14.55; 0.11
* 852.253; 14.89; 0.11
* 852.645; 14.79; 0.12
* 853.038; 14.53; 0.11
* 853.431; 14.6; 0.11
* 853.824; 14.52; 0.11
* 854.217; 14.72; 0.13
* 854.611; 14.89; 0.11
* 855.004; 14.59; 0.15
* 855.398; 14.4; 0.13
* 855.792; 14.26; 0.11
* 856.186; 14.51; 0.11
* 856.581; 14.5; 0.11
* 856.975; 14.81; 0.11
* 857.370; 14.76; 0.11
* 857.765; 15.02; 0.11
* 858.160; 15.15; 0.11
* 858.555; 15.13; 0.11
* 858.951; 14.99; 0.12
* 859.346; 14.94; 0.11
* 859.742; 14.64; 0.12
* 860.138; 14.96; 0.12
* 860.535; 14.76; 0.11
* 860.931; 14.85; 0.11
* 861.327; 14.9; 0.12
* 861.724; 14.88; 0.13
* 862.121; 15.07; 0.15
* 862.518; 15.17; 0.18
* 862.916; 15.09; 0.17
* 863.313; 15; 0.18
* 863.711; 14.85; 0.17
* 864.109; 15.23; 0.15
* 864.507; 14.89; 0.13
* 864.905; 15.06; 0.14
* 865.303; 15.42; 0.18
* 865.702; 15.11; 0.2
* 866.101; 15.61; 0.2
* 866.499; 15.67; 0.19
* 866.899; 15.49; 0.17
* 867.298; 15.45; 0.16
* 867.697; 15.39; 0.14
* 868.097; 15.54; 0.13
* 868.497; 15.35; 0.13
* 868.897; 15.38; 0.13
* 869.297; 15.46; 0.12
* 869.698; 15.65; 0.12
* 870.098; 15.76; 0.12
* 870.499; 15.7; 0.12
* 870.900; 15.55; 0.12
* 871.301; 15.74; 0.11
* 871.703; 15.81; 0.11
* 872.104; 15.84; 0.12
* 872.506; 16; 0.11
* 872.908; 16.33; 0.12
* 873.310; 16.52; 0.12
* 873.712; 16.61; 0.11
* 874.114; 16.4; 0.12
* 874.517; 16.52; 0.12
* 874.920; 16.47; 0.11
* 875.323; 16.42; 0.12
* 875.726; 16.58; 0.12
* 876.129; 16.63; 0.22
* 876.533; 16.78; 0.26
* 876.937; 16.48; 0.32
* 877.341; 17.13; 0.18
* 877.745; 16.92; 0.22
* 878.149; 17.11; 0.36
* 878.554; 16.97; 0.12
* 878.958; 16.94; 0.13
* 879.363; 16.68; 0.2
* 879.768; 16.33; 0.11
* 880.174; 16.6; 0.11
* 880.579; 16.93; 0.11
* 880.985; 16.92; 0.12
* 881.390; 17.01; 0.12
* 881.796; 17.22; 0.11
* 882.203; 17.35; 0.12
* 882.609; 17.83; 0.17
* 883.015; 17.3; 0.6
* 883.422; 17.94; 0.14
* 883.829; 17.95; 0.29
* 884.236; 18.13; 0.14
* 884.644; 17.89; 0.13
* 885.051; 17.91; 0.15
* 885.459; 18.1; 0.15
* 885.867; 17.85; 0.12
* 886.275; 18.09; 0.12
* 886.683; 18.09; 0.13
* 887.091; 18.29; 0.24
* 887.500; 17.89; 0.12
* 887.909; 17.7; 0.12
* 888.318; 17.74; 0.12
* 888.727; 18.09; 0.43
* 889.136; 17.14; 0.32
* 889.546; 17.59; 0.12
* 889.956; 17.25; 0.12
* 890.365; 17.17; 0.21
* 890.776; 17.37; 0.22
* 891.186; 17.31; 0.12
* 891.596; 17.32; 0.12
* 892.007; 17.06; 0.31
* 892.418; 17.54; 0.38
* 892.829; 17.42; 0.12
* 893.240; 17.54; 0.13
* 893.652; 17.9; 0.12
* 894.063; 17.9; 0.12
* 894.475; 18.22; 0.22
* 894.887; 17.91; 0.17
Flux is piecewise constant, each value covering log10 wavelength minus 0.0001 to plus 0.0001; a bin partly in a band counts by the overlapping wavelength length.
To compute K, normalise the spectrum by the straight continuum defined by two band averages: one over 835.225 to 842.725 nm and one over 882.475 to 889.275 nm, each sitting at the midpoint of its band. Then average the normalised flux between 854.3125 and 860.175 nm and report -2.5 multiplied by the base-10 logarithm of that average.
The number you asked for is 0.18 mag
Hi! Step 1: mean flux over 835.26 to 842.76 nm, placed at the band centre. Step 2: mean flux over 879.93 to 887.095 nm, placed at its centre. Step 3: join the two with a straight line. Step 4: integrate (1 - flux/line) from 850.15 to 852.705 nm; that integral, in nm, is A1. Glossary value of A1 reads 0.36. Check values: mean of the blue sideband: 17.2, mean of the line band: 14.9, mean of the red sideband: 17.6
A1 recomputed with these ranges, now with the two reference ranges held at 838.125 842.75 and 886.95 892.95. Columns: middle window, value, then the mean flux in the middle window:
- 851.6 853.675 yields 0.32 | 14.7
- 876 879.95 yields 0.15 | 16.8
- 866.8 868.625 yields 0.21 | 15.4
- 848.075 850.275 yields 0.21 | 15.6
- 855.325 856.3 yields 0.17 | 14.4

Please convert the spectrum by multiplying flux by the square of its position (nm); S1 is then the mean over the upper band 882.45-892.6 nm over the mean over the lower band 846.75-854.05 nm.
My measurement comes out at 1.3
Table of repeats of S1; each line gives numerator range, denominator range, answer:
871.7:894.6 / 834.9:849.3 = 1.11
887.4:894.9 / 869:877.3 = 1.13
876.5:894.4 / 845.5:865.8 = 1.23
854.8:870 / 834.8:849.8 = 0.93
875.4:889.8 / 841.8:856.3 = 1.18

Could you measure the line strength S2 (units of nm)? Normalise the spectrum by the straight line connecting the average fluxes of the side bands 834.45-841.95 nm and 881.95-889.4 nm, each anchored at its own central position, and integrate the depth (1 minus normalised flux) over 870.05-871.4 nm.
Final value 0.15 nm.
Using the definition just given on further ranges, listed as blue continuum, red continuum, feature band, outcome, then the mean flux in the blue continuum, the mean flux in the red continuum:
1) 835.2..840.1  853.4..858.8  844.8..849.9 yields -0.207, 17.1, 14.7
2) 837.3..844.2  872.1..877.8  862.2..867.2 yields 0.452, 17.2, 16.5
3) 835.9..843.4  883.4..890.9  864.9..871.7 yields 0.793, 17.2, 17.8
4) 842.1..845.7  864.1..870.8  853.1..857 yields 0.440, 17.3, 15.4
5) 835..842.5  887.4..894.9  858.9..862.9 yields 0.555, 17.1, 17.6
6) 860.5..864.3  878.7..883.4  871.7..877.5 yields -0.041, 15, 17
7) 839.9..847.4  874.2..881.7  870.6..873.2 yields 0.144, 17.2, 16.7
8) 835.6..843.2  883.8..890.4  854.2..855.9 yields 0.276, 17.2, 17.8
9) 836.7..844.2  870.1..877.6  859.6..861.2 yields 0.177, 17.2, 16.3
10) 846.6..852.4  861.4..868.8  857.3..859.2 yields 0.046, 15.6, 15.2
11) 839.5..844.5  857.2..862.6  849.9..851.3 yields 0.088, 17.3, 14.9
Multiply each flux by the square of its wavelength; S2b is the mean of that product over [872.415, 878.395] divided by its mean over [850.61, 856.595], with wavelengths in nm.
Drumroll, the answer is 1.2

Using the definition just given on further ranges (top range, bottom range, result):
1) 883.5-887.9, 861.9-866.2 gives 1.25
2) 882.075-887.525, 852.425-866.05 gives 1.28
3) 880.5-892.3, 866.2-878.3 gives 1.13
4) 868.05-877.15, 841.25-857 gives 1.07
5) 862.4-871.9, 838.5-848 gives 0.95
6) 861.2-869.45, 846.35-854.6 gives 1.03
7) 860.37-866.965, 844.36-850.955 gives 0.96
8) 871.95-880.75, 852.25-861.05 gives 1.18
